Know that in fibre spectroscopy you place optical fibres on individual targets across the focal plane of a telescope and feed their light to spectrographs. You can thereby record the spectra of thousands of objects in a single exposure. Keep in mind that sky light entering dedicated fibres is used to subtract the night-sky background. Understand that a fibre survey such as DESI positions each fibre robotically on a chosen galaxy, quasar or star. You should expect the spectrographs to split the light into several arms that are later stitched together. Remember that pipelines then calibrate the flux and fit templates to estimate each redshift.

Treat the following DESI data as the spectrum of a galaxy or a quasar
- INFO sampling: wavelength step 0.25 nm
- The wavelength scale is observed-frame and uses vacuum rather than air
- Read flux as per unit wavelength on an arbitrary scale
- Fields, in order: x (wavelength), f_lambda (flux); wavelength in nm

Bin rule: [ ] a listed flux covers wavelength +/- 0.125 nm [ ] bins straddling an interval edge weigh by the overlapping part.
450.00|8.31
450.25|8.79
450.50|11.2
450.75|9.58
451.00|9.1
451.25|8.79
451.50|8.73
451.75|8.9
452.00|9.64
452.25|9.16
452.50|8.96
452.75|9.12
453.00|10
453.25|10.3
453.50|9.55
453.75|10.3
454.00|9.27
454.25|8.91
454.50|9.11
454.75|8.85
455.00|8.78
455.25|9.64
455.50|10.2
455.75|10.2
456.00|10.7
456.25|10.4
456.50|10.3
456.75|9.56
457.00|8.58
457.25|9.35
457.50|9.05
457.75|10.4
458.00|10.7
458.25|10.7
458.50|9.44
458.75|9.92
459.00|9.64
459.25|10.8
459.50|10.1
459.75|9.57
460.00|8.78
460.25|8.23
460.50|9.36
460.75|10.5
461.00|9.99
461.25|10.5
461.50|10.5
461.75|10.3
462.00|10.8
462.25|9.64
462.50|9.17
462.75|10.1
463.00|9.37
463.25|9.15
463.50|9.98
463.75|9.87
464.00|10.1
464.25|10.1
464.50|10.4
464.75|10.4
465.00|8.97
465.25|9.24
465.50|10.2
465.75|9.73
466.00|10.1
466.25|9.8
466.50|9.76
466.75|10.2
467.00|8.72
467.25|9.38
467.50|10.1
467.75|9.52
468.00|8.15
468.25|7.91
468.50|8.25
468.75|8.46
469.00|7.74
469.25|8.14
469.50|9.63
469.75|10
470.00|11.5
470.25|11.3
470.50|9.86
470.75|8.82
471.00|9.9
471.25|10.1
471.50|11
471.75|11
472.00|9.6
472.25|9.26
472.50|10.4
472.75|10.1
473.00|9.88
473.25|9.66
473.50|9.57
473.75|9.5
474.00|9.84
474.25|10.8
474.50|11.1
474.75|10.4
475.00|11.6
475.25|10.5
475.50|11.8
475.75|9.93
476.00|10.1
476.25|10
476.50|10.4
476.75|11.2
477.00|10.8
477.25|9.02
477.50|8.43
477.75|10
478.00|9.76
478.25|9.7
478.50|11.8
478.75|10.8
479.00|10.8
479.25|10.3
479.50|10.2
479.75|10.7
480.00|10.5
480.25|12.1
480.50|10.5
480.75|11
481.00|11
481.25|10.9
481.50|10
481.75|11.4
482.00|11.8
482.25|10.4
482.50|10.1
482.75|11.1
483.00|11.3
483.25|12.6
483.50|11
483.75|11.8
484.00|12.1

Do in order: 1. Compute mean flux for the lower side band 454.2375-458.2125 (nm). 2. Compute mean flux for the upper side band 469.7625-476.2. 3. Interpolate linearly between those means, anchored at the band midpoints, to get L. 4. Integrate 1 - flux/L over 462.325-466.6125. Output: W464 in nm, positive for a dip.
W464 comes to 0.09 nm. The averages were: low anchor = 9.71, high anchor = 10.3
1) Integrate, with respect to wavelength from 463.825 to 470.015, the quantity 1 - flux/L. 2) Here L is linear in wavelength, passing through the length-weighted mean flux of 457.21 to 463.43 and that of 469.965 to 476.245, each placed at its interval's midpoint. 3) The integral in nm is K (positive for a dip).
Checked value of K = 0.39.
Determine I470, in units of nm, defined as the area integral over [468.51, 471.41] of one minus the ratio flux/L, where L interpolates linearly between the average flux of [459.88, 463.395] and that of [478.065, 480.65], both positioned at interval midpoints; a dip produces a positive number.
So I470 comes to 0.186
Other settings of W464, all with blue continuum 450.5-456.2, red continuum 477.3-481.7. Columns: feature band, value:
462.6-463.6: 0.024 nm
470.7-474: 0.093 nm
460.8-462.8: -0.066 nm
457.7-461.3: -0.058 nm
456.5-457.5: 0.036 nm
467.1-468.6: 0.172 nm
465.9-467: 0.019 nm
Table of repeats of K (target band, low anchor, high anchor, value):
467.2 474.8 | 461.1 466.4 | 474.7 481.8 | 0.39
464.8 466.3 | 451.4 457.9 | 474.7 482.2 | 0.05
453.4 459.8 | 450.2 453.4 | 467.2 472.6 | -0.22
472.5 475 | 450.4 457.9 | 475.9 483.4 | 0.05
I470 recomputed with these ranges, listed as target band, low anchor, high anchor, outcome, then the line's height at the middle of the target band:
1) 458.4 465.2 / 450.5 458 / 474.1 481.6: 0.02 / 9.86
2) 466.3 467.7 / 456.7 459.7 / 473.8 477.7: 0.07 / 10.1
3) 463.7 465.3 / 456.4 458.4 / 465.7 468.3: -0.06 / 9.53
